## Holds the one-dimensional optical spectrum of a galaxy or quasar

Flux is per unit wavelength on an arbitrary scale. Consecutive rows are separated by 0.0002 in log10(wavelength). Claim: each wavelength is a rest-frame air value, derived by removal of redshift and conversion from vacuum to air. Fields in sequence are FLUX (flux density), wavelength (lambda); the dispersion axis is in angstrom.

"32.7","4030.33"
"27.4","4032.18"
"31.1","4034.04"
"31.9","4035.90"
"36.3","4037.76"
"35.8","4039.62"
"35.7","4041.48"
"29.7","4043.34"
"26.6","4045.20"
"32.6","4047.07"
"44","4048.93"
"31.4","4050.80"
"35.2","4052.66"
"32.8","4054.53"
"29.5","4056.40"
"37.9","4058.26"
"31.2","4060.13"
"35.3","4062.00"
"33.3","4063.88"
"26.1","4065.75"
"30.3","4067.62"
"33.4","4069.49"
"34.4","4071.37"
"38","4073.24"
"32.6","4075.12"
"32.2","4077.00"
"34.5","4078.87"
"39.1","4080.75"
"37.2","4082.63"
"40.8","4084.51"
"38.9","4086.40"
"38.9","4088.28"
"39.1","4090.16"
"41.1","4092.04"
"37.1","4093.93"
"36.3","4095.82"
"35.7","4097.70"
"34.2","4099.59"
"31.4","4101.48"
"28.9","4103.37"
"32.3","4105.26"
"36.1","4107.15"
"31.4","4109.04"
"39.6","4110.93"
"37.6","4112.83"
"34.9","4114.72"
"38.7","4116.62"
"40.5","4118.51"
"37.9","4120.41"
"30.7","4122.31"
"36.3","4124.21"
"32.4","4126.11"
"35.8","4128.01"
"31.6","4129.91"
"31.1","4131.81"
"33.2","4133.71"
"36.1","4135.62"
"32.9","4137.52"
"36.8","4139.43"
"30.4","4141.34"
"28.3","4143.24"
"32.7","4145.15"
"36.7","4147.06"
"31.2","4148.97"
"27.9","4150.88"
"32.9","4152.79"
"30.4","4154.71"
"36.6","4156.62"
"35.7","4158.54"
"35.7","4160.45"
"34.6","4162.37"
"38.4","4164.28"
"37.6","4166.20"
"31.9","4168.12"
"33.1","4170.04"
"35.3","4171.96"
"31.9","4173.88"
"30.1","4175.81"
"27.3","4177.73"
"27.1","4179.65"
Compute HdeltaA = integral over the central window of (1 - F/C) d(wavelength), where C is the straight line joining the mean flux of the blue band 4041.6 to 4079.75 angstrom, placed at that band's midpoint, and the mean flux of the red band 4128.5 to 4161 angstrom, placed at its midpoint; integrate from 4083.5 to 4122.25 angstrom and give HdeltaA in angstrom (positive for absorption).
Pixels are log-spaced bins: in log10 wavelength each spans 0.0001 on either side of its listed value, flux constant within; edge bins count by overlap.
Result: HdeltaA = -4.0 angstrom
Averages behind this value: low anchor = 33.1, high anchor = 33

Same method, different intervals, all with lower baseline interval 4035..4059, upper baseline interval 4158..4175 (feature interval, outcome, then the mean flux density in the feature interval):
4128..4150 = 1.1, 32.9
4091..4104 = -0.3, 35.1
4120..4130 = 0.1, 34.1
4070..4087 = -1.1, 36.3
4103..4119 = -0.6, 35.7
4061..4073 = 0.5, 32.5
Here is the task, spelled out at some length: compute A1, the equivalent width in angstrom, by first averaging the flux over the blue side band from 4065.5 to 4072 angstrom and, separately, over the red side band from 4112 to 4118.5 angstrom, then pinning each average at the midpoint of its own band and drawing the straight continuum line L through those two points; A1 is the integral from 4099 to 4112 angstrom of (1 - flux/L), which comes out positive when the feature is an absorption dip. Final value 1.0 angstrom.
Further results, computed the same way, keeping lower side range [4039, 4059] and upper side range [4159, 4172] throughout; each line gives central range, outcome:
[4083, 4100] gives -1.91 angstrom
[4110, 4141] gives -0.50 angstrom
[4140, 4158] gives 1.51 angstrom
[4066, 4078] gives 0.33 angstrom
